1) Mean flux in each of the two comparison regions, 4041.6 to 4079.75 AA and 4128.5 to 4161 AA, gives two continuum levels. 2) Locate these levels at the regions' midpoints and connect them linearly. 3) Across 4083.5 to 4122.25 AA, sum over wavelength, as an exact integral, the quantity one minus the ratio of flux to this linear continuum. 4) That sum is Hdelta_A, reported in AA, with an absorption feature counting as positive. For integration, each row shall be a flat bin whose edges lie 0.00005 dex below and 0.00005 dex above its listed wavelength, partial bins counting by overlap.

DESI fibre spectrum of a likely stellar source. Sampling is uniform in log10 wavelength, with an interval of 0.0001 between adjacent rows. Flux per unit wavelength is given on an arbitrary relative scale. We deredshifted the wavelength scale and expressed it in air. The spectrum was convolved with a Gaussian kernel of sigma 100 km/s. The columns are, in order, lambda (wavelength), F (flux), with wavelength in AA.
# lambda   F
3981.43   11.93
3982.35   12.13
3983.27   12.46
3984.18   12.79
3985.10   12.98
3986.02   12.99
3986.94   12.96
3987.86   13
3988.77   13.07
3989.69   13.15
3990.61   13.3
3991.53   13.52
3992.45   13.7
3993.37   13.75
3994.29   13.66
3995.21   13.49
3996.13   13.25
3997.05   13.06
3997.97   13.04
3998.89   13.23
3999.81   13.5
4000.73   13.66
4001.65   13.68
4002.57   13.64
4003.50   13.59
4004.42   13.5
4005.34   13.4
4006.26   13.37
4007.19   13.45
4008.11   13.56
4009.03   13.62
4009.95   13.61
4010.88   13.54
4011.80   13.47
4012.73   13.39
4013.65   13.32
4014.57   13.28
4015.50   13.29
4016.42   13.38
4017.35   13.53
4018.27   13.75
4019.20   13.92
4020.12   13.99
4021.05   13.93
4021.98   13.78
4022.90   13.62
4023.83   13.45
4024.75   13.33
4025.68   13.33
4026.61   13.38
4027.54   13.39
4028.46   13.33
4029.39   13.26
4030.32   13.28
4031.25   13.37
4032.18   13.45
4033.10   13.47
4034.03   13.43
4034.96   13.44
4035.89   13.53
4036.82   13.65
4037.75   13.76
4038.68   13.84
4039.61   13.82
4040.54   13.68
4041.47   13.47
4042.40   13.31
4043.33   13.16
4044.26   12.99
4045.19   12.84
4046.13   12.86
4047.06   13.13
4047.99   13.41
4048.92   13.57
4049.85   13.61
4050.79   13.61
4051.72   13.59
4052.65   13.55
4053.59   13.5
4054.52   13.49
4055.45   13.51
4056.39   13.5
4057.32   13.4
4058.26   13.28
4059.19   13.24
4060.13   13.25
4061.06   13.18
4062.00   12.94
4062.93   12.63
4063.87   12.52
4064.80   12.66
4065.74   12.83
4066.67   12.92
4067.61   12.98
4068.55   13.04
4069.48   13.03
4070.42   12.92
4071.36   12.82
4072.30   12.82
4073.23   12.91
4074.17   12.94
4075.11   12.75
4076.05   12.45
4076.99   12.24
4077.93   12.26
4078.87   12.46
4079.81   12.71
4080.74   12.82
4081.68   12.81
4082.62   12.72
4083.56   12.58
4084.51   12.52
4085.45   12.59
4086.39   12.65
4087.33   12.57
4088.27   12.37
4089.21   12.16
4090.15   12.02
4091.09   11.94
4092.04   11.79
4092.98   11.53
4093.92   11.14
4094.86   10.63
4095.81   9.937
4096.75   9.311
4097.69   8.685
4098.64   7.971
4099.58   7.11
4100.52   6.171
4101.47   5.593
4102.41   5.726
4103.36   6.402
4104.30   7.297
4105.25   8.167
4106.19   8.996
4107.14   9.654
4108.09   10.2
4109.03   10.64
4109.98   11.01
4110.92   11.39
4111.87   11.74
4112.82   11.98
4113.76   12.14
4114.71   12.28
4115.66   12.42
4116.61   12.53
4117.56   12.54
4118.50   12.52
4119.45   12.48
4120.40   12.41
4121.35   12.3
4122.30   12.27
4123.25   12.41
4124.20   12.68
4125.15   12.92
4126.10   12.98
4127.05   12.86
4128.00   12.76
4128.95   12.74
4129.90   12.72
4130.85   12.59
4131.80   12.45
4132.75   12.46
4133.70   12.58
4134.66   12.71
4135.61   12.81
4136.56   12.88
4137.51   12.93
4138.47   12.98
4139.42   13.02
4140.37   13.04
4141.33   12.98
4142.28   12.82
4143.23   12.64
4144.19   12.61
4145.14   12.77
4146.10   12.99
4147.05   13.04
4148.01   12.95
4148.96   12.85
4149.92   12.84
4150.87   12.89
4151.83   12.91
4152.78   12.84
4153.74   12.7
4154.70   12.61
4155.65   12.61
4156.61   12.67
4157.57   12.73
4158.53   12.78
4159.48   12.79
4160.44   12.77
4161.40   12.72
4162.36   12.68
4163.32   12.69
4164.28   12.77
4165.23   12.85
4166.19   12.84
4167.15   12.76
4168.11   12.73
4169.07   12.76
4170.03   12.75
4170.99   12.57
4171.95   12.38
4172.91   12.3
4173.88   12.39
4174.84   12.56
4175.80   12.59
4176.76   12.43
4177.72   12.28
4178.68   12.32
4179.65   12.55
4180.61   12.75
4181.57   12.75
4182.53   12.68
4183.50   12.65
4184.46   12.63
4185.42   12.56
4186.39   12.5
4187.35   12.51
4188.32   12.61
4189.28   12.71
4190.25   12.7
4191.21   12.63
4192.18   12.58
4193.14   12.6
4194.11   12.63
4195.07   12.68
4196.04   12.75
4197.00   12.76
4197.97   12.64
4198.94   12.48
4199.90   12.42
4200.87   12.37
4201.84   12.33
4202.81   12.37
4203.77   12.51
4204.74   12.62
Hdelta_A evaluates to 6.8 AA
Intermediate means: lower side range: 13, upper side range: 12.8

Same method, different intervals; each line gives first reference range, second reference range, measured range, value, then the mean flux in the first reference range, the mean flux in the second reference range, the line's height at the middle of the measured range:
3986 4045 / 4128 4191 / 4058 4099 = 2.8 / 13.5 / 12.7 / 13.1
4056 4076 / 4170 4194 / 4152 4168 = -0.1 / 13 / 12.6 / 12.6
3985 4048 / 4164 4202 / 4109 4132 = 1.0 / 13.4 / 12.6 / 12.9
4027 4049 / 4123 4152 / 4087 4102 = 3.5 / 13.4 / 12.8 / 13.1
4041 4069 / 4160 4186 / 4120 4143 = 0.2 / 13.2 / 12.6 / 12.8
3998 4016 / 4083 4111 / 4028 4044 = -1.5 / 13.5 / 10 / 12.4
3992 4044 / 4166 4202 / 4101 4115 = 3.8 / 13.5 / 12.6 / 13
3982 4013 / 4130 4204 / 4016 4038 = -0.5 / 13.3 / 12.7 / 13.2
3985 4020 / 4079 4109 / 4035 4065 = -3.9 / 13.4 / 10.3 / 11.8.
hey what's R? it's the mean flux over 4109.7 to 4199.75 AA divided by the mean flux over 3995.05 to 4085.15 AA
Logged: 0.95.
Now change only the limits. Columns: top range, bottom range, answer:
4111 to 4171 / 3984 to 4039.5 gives 0.94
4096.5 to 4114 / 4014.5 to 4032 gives 0.66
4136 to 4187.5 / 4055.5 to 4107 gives 1.11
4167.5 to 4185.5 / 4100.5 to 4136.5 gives 1.11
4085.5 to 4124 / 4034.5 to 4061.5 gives 0.79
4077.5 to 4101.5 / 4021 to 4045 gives 0.83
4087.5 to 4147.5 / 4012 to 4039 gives 0.84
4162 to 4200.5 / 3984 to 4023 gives 0.94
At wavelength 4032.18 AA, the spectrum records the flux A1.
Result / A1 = 13.45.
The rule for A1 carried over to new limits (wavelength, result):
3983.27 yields 12.46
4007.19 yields 13.45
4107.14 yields 9.654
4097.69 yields 8.685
